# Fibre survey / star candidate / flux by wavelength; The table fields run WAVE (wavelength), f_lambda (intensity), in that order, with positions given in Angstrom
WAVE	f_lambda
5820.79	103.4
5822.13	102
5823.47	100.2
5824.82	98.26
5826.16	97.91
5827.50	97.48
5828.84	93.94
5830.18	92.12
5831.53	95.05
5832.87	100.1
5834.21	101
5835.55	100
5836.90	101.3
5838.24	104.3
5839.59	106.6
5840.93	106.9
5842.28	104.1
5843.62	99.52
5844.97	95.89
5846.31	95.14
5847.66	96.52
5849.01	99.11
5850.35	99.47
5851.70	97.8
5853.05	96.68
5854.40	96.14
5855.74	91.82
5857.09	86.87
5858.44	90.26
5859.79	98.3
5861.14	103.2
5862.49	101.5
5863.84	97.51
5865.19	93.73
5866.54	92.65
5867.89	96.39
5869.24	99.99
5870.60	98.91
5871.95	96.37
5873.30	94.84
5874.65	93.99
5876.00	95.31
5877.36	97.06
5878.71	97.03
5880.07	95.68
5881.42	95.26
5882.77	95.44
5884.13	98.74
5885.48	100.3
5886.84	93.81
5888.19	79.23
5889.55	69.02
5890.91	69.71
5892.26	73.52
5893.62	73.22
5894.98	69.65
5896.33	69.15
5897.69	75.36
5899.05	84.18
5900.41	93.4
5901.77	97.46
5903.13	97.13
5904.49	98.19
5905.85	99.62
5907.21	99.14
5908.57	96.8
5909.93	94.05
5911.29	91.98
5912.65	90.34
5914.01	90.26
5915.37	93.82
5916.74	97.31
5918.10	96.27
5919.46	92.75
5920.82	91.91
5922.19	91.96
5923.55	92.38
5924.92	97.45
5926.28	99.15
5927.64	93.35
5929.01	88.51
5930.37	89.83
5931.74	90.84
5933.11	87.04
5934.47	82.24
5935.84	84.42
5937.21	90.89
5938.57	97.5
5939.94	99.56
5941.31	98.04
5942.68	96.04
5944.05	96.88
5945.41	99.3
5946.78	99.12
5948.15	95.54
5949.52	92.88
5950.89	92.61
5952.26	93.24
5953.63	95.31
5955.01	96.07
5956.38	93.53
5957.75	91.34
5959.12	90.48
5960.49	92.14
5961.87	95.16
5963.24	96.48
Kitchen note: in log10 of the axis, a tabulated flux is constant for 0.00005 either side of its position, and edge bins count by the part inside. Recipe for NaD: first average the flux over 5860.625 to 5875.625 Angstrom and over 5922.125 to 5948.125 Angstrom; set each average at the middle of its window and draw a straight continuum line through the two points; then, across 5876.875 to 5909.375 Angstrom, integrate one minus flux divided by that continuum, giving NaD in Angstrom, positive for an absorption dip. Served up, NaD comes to 2.56 Angstrom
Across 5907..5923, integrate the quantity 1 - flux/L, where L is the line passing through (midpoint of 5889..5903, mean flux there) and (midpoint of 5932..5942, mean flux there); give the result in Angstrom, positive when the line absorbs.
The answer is -1.8 Angstrom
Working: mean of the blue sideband 78.3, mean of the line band 93.7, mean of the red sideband 91.3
